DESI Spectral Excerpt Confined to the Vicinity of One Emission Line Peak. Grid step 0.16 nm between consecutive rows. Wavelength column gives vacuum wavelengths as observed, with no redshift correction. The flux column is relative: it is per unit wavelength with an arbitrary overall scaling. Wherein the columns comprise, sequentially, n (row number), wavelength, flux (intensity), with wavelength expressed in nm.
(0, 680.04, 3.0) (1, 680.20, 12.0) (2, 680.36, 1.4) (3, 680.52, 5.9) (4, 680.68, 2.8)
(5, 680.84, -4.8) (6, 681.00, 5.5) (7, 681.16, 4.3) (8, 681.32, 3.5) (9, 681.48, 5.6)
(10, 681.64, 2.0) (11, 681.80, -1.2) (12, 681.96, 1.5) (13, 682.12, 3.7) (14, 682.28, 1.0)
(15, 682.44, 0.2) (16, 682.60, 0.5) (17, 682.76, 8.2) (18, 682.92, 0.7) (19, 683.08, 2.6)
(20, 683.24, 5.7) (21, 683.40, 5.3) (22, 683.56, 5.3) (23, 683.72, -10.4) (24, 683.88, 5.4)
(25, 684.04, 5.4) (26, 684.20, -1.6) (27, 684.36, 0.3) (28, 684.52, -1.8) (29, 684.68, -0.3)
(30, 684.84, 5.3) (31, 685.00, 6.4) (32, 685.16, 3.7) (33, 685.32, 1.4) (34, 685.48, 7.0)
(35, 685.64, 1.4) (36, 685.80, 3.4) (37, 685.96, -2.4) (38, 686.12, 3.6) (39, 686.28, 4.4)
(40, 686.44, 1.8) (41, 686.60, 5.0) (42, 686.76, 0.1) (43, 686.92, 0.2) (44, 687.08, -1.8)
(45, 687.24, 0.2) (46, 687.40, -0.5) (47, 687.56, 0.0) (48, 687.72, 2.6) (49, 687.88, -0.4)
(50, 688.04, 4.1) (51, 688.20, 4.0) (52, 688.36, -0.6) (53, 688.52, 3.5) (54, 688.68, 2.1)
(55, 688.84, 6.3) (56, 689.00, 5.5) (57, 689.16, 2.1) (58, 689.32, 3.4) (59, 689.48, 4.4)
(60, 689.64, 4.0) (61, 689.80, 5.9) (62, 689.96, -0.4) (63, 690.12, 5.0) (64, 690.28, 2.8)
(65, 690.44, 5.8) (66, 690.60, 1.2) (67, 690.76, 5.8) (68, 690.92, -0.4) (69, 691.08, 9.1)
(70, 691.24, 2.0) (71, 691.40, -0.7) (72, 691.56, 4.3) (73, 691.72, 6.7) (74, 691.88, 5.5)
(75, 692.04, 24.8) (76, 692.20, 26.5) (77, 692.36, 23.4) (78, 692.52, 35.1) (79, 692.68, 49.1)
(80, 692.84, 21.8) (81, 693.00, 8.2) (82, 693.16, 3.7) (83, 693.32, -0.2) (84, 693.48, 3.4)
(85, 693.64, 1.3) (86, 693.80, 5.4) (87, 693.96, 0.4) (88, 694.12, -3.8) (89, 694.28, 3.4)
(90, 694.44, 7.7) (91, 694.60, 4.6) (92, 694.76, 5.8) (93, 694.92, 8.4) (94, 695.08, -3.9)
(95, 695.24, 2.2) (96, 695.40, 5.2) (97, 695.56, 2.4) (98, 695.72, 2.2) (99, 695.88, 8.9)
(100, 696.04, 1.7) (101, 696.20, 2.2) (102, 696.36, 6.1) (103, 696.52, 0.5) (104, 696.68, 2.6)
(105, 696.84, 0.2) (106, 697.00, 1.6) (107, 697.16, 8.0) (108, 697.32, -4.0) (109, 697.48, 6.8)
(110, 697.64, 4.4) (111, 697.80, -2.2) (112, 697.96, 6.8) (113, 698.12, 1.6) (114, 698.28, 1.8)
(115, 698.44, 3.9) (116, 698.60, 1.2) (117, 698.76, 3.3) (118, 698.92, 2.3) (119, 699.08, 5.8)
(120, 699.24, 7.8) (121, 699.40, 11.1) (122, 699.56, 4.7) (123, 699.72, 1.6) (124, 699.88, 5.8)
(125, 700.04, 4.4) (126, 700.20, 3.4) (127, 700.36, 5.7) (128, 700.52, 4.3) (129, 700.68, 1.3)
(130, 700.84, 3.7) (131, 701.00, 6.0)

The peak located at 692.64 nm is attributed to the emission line [O II] 3727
